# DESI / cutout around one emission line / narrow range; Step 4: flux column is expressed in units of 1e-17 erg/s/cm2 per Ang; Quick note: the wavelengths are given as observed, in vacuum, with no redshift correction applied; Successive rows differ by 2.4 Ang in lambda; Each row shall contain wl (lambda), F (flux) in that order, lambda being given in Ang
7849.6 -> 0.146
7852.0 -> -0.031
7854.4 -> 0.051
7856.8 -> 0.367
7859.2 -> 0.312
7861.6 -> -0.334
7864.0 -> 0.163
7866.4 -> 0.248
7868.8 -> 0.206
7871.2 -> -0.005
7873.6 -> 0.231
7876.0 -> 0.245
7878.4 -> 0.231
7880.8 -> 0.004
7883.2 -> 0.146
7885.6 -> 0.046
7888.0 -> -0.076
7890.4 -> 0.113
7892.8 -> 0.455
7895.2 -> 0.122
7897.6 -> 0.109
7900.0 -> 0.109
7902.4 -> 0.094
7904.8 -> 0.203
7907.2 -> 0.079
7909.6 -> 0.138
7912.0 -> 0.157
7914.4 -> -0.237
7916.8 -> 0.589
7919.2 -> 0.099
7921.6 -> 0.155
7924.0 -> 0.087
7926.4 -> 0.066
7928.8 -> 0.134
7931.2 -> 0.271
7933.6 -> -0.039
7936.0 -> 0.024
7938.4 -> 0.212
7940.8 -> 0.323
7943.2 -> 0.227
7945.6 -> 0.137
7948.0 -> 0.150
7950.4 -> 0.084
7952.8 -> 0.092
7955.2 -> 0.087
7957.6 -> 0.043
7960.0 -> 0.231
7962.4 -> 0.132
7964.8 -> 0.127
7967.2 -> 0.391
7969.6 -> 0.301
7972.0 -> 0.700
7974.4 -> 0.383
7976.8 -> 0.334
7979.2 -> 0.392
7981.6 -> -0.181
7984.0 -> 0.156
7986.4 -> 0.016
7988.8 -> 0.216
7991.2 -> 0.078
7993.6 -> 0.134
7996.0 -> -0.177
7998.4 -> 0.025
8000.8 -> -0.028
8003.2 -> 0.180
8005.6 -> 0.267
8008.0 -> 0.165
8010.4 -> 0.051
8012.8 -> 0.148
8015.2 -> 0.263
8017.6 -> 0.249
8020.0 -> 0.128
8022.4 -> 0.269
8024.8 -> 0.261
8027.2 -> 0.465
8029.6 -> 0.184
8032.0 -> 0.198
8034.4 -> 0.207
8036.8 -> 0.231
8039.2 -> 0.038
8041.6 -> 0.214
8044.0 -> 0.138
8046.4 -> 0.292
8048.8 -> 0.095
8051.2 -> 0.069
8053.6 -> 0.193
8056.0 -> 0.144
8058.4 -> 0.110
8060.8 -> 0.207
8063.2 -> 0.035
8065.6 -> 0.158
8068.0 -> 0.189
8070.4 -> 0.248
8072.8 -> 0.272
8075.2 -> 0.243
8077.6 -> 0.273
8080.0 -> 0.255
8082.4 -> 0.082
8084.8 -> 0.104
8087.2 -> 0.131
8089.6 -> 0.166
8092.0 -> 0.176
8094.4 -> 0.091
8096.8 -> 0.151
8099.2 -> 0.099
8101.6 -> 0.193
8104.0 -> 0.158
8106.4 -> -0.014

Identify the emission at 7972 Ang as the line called H-gamma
